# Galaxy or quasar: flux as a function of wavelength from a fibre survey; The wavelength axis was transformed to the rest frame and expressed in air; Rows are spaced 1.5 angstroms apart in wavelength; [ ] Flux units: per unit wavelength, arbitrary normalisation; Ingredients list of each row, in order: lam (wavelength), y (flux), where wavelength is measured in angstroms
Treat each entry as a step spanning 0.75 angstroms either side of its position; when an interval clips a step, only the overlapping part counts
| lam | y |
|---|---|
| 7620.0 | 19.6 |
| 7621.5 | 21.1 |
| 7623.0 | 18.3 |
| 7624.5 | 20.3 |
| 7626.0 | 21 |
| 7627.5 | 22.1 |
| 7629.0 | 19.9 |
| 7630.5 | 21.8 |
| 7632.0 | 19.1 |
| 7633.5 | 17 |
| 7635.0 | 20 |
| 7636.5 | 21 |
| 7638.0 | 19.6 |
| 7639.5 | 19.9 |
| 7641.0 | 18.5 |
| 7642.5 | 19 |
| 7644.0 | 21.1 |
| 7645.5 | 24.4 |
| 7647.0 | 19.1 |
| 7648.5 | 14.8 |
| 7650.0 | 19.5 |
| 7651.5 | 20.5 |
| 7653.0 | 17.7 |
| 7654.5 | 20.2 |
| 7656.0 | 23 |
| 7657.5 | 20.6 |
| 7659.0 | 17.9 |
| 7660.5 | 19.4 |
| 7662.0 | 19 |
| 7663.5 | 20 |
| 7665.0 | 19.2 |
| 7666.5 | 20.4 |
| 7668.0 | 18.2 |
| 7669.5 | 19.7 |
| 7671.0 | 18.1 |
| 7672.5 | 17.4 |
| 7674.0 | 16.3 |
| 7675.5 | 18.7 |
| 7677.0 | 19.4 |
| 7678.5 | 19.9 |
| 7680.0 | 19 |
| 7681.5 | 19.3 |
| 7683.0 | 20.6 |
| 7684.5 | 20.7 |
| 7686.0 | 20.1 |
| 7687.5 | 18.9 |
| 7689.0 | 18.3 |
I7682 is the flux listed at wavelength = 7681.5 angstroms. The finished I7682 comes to 19.3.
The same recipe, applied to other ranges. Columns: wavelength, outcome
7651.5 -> 20.5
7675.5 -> 18.7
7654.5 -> 20.2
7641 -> 18.5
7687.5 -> 18.9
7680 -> 19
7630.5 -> 21.8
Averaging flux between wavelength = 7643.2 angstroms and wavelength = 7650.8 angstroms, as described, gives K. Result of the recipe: 19.8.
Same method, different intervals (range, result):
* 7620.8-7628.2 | 20.5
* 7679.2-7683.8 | 19.6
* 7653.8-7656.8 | 21.6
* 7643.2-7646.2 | 22.7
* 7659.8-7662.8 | 19.2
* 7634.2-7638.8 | 20.2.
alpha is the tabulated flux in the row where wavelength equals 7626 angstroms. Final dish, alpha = 21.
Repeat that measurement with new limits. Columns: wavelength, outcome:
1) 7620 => 19.6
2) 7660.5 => 19.4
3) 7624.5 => 20.3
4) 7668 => 18.2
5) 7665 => 19.2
